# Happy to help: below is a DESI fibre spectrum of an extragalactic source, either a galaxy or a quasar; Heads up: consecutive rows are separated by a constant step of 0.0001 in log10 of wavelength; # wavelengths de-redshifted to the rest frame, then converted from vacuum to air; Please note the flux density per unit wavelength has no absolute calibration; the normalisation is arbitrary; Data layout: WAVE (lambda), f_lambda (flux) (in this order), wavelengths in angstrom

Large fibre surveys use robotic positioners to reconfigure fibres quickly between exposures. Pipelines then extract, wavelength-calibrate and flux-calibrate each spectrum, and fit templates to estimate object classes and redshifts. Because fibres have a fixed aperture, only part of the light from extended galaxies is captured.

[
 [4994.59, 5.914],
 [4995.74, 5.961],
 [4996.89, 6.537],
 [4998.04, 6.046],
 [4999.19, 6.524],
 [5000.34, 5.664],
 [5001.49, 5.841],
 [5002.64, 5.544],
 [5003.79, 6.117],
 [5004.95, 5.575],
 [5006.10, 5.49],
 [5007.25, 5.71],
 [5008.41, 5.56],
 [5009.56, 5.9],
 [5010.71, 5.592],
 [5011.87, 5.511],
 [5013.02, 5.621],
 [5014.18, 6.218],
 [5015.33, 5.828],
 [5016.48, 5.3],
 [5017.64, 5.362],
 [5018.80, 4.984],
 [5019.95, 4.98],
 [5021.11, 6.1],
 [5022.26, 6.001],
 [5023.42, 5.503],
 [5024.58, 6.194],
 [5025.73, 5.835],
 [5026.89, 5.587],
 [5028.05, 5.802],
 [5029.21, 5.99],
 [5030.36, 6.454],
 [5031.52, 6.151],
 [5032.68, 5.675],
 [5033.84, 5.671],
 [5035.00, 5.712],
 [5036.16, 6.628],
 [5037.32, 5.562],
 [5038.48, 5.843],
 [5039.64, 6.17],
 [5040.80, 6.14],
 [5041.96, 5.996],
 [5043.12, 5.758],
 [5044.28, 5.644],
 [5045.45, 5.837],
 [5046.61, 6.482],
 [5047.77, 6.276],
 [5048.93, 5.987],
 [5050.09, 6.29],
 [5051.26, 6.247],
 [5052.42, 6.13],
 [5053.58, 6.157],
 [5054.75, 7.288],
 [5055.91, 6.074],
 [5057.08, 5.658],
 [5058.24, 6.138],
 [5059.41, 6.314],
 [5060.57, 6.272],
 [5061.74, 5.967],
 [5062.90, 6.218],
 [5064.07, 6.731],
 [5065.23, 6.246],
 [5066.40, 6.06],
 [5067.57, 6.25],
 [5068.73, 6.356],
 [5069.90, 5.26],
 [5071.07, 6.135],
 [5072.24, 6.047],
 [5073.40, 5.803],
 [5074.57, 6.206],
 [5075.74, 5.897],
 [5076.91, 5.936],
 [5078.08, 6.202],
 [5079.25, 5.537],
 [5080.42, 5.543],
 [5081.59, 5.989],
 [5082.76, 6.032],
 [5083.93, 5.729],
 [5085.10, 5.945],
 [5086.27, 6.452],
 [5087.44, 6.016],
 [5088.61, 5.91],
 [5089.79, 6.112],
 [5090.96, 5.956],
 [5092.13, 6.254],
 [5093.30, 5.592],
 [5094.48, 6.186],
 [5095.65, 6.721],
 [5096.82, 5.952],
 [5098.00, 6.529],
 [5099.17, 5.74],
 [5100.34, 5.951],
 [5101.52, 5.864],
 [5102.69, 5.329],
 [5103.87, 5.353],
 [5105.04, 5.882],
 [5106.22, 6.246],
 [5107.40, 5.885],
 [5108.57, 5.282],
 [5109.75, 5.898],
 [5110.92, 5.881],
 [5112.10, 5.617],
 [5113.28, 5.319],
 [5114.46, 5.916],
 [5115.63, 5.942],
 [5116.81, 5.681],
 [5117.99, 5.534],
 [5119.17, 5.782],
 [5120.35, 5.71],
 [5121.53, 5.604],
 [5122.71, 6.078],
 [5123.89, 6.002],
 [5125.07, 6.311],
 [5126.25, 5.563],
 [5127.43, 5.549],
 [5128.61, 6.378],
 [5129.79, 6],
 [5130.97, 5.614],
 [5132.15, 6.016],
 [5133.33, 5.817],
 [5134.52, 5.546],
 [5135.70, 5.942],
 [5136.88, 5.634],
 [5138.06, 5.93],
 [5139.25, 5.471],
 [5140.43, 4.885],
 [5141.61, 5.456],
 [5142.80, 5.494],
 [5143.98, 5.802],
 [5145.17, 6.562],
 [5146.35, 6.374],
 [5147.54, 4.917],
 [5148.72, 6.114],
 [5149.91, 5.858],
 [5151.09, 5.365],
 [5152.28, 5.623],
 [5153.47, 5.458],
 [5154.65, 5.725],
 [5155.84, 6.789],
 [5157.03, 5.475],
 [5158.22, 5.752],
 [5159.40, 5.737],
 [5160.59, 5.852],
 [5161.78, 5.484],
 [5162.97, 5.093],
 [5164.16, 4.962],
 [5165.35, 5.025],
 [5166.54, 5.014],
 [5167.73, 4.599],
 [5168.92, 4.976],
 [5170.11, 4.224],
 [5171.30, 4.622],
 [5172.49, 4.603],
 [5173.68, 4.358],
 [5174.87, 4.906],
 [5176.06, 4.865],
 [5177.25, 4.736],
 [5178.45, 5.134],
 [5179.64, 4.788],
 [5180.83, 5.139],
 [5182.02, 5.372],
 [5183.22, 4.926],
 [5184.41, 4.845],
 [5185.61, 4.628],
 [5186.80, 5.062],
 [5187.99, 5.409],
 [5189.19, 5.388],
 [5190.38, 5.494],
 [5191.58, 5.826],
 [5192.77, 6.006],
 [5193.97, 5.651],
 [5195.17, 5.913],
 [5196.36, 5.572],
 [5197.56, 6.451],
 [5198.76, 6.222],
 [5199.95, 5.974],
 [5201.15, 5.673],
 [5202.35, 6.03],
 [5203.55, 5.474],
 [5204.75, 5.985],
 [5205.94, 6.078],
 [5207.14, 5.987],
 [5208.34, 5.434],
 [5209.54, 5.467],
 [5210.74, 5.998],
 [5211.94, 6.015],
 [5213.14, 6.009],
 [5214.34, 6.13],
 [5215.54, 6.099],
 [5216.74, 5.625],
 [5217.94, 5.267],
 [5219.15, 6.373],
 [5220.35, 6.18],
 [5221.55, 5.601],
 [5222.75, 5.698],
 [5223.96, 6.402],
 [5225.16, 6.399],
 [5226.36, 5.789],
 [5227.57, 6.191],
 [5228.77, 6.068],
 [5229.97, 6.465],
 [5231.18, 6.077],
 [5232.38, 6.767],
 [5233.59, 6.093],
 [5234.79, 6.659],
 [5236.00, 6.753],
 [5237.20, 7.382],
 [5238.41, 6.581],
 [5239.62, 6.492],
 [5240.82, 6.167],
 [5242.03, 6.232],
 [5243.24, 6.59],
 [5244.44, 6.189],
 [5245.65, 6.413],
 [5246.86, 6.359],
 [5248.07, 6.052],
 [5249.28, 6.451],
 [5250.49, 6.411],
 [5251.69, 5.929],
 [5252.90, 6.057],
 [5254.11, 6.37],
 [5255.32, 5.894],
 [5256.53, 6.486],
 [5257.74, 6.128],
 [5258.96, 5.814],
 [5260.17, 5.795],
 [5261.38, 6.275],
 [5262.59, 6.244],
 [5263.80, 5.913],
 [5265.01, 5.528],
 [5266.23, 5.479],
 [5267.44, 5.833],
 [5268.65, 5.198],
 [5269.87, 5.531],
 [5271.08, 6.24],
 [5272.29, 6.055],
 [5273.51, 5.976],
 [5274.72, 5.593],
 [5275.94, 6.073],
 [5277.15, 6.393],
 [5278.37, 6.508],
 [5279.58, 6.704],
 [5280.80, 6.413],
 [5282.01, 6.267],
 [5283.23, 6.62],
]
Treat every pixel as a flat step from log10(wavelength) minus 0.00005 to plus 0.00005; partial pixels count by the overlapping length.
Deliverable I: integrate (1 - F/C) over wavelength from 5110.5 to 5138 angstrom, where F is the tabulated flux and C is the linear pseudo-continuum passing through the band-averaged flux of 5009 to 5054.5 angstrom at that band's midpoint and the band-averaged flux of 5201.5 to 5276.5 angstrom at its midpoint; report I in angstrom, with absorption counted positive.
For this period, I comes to 0.8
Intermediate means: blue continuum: 5.89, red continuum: 6.08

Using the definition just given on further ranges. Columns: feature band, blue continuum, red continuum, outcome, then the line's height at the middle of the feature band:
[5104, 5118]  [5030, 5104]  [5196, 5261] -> 0.7 angstrom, 6.07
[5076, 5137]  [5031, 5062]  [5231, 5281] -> 2.3 angstrom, 6.11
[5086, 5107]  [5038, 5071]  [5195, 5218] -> 0.3 angstrom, 6.07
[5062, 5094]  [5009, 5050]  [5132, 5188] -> -2.0 angstrom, 5.65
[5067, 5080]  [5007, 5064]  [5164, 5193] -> -0.6 angstrom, 5.68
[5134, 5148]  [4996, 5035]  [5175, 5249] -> 0.4 angstrom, 5.84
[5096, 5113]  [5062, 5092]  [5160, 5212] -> 0.1 angstrom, 5.85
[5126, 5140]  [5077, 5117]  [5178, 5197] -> -0.3 angstrom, 5.67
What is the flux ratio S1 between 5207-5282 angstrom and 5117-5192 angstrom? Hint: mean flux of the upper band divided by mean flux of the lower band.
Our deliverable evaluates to 1.12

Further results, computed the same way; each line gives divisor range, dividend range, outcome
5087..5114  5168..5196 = 0.86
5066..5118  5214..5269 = 1.04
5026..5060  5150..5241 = 0.94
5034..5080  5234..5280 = 1.02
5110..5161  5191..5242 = 1.05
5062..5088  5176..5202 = 0.90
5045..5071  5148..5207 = 0.87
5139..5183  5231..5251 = 1.22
